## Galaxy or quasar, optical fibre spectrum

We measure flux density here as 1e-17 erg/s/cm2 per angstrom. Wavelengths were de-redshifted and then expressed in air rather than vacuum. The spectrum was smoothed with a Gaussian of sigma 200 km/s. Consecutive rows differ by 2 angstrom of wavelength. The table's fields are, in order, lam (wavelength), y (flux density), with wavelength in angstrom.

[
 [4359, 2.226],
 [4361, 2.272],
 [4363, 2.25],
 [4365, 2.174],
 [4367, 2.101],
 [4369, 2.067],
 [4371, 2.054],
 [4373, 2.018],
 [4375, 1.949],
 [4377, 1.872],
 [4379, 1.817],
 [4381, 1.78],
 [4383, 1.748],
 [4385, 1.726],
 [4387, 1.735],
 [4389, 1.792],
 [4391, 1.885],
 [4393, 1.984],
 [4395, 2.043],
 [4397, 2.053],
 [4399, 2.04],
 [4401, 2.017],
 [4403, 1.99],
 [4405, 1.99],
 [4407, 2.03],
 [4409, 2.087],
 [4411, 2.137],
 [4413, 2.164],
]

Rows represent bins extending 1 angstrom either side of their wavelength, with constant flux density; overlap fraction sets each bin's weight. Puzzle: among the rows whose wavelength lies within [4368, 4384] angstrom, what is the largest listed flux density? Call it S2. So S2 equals 2.067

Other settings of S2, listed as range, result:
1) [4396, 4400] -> 2.053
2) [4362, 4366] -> 2.25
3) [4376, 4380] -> 1.872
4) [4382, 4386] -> 1.748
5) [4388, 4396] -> 2.043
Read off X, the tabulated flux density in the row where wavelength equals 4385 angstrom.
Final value 1.726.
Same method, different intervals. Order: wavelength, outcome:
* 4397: 2.053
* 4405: 1.99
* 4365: 2.174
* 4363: 2.25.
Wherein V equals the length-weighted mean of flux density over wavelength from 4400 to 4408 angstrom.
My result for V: 2.01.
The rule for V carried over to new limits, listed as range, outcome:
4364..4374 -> 2.08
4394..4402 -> 2.04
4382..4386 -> 1.74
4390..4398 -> 1.99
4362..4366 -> 2.21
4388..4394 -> 1.89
